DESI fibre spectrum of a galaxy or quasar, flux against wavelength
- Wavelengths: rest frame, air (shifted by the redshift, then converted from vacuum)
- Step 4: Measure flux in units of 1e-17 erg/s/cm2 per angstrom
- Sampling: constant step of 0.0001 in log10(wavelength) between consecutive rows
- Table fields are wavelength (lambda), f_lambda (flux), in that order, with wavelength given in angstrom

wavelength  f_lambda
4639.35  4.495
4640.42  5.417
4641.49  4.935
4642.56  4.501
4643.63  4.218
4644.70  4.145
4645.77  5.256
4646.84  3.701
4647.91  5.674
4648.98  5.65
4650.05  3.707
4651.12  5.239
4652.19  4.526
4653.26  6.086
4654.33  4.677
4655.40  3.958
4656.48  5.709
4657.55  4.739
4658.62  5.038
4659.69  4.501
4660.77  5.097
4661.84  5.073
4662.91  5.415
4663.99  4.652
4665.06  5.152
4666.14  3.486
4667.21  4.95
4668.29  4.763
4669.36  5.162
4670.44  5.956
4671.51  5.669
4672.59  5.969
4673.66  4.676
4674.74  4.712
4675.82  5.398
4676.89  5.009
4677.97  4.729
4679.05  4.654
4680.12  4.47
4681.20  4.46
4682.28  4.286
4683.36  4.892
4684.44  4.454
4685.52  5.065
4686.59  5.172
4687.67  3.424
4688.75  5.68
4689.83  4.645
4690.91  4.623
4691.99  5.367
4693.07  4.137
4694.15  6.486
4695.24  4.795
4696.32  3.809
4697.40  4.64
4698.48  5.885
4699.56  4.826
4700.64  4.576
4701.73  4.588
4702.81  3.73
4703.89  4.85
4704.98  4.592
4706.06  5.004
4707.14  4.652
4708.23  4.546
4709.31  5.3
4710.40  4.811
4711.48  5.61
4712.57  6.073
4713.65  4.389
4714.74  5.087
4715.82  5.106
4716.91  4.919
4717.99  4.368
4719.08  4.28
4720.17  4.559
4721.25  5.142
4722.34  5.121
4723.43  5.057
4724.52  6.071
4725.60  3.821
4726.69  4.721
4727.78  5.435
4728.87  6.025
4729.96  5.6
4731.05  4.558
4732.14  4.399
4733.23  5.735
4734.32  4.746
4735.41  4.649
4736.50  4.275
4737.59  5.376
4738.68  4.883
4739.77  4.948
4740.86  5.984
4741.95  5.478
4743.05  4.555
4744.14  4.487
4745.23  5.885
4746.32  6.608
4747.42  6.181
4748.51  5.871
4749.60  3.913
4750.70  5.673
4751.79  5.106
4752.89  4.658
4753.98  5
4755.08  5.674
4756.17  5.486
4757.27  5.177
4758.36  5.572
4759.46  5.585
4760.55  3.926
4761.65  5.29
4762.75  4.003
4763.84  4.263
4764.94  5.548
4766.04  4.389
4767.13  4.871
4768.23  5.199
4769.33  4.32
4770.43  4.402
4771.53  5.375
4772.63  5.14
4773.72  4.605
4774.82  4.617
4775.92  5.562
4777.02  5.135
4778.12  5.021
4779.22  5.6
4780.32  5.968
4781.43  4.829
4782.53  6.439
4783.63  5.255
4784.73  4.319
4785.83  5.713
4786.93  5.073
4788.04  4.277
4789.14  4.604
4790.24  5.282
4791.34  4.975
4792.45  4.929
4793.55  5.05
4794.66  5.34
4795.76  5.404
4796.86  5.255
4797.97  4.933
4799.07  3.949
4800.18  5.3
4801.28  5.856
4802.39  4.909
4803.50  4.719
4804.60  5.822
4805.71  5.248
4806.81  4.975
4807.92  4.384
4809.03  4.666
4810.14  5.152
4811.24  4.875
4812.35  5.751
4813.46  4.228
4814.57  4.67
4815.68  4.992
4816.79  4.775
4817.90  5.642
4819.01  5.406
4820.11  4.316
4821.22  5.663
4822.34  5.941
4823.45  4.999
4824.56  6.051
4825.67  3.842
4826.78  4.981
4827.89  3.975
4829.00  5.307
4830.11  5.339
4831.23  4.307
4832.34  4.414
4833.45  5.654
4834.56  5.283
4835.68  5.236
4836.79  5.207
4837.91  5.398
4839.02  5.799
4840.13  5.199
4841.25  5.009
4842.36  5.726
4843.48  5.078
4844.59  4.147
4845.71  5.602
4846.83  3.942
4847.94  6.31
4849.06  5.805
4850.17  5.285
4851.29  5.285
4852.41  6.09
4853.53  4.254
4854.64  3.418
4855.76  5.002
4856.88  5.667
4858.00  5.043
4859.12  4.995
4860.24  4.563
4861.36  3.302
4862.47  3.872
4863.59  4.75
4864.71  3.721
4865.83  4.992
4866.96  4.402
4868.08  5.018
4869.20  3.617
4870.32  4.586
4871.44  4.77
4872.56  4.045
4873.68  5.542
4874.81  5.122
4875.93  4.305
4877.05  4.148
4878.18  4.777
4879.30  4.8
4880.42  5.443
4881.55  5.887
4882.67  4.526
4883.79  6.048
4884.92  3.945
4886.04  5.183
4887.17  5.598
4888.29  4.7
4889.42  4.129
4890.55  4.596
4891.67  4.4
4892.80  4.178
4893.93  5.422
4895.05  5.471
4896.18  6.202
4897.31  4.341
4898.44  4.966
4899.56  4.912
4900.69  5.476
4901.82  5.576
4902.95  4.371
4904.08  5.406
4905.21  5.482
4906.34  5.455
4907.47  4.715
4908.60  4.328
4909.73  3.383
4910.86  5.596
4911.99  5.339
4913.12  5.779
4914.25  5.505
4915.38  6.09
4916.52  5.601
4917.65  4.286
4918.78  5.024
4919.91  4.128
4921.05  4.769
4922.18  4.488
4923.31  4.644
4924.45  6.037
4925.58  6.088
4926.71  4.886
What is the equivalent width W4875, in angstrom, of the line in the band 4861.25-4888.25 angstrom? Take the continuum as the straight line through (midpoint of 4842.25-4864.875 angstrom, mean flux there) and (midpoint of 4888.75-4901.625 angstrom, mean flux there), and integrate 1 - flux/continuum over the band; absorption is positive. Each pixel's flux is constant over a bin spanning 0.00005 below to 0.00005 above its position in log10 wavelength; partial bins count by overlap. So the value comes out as 1.0 angstrom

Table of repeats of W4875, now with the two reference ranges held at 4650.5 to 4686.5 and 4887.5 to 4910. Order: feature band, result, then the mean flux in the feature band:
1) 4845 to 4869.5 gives 0.6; 4.78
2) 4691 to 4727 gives 0.4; 4.87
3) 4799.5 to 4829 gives -0.8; 5.04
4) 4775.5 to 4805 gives -1.5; 5.16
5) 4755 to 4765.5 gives -0.2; 5.02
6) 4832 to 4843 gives -0.9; 5.31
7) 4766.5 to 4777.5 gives 0.0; 4.92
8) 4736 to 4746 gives -0.4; 5.14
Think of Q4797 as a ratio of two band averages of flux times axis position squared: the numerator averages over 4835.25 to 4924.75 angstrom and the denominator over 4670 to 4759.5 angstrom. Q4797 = 1.1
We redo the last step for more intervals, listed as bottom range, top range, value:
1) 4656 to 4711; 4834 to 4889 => 1.09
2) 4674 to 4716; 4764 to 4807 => 1.09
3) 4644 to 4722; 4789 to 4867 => 1.09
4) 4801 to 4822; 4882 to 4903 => 1.02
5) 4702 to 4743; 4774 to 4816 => 1.05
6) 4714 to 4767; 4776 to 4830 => 1.03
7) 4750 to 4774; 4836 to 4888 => 1.03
